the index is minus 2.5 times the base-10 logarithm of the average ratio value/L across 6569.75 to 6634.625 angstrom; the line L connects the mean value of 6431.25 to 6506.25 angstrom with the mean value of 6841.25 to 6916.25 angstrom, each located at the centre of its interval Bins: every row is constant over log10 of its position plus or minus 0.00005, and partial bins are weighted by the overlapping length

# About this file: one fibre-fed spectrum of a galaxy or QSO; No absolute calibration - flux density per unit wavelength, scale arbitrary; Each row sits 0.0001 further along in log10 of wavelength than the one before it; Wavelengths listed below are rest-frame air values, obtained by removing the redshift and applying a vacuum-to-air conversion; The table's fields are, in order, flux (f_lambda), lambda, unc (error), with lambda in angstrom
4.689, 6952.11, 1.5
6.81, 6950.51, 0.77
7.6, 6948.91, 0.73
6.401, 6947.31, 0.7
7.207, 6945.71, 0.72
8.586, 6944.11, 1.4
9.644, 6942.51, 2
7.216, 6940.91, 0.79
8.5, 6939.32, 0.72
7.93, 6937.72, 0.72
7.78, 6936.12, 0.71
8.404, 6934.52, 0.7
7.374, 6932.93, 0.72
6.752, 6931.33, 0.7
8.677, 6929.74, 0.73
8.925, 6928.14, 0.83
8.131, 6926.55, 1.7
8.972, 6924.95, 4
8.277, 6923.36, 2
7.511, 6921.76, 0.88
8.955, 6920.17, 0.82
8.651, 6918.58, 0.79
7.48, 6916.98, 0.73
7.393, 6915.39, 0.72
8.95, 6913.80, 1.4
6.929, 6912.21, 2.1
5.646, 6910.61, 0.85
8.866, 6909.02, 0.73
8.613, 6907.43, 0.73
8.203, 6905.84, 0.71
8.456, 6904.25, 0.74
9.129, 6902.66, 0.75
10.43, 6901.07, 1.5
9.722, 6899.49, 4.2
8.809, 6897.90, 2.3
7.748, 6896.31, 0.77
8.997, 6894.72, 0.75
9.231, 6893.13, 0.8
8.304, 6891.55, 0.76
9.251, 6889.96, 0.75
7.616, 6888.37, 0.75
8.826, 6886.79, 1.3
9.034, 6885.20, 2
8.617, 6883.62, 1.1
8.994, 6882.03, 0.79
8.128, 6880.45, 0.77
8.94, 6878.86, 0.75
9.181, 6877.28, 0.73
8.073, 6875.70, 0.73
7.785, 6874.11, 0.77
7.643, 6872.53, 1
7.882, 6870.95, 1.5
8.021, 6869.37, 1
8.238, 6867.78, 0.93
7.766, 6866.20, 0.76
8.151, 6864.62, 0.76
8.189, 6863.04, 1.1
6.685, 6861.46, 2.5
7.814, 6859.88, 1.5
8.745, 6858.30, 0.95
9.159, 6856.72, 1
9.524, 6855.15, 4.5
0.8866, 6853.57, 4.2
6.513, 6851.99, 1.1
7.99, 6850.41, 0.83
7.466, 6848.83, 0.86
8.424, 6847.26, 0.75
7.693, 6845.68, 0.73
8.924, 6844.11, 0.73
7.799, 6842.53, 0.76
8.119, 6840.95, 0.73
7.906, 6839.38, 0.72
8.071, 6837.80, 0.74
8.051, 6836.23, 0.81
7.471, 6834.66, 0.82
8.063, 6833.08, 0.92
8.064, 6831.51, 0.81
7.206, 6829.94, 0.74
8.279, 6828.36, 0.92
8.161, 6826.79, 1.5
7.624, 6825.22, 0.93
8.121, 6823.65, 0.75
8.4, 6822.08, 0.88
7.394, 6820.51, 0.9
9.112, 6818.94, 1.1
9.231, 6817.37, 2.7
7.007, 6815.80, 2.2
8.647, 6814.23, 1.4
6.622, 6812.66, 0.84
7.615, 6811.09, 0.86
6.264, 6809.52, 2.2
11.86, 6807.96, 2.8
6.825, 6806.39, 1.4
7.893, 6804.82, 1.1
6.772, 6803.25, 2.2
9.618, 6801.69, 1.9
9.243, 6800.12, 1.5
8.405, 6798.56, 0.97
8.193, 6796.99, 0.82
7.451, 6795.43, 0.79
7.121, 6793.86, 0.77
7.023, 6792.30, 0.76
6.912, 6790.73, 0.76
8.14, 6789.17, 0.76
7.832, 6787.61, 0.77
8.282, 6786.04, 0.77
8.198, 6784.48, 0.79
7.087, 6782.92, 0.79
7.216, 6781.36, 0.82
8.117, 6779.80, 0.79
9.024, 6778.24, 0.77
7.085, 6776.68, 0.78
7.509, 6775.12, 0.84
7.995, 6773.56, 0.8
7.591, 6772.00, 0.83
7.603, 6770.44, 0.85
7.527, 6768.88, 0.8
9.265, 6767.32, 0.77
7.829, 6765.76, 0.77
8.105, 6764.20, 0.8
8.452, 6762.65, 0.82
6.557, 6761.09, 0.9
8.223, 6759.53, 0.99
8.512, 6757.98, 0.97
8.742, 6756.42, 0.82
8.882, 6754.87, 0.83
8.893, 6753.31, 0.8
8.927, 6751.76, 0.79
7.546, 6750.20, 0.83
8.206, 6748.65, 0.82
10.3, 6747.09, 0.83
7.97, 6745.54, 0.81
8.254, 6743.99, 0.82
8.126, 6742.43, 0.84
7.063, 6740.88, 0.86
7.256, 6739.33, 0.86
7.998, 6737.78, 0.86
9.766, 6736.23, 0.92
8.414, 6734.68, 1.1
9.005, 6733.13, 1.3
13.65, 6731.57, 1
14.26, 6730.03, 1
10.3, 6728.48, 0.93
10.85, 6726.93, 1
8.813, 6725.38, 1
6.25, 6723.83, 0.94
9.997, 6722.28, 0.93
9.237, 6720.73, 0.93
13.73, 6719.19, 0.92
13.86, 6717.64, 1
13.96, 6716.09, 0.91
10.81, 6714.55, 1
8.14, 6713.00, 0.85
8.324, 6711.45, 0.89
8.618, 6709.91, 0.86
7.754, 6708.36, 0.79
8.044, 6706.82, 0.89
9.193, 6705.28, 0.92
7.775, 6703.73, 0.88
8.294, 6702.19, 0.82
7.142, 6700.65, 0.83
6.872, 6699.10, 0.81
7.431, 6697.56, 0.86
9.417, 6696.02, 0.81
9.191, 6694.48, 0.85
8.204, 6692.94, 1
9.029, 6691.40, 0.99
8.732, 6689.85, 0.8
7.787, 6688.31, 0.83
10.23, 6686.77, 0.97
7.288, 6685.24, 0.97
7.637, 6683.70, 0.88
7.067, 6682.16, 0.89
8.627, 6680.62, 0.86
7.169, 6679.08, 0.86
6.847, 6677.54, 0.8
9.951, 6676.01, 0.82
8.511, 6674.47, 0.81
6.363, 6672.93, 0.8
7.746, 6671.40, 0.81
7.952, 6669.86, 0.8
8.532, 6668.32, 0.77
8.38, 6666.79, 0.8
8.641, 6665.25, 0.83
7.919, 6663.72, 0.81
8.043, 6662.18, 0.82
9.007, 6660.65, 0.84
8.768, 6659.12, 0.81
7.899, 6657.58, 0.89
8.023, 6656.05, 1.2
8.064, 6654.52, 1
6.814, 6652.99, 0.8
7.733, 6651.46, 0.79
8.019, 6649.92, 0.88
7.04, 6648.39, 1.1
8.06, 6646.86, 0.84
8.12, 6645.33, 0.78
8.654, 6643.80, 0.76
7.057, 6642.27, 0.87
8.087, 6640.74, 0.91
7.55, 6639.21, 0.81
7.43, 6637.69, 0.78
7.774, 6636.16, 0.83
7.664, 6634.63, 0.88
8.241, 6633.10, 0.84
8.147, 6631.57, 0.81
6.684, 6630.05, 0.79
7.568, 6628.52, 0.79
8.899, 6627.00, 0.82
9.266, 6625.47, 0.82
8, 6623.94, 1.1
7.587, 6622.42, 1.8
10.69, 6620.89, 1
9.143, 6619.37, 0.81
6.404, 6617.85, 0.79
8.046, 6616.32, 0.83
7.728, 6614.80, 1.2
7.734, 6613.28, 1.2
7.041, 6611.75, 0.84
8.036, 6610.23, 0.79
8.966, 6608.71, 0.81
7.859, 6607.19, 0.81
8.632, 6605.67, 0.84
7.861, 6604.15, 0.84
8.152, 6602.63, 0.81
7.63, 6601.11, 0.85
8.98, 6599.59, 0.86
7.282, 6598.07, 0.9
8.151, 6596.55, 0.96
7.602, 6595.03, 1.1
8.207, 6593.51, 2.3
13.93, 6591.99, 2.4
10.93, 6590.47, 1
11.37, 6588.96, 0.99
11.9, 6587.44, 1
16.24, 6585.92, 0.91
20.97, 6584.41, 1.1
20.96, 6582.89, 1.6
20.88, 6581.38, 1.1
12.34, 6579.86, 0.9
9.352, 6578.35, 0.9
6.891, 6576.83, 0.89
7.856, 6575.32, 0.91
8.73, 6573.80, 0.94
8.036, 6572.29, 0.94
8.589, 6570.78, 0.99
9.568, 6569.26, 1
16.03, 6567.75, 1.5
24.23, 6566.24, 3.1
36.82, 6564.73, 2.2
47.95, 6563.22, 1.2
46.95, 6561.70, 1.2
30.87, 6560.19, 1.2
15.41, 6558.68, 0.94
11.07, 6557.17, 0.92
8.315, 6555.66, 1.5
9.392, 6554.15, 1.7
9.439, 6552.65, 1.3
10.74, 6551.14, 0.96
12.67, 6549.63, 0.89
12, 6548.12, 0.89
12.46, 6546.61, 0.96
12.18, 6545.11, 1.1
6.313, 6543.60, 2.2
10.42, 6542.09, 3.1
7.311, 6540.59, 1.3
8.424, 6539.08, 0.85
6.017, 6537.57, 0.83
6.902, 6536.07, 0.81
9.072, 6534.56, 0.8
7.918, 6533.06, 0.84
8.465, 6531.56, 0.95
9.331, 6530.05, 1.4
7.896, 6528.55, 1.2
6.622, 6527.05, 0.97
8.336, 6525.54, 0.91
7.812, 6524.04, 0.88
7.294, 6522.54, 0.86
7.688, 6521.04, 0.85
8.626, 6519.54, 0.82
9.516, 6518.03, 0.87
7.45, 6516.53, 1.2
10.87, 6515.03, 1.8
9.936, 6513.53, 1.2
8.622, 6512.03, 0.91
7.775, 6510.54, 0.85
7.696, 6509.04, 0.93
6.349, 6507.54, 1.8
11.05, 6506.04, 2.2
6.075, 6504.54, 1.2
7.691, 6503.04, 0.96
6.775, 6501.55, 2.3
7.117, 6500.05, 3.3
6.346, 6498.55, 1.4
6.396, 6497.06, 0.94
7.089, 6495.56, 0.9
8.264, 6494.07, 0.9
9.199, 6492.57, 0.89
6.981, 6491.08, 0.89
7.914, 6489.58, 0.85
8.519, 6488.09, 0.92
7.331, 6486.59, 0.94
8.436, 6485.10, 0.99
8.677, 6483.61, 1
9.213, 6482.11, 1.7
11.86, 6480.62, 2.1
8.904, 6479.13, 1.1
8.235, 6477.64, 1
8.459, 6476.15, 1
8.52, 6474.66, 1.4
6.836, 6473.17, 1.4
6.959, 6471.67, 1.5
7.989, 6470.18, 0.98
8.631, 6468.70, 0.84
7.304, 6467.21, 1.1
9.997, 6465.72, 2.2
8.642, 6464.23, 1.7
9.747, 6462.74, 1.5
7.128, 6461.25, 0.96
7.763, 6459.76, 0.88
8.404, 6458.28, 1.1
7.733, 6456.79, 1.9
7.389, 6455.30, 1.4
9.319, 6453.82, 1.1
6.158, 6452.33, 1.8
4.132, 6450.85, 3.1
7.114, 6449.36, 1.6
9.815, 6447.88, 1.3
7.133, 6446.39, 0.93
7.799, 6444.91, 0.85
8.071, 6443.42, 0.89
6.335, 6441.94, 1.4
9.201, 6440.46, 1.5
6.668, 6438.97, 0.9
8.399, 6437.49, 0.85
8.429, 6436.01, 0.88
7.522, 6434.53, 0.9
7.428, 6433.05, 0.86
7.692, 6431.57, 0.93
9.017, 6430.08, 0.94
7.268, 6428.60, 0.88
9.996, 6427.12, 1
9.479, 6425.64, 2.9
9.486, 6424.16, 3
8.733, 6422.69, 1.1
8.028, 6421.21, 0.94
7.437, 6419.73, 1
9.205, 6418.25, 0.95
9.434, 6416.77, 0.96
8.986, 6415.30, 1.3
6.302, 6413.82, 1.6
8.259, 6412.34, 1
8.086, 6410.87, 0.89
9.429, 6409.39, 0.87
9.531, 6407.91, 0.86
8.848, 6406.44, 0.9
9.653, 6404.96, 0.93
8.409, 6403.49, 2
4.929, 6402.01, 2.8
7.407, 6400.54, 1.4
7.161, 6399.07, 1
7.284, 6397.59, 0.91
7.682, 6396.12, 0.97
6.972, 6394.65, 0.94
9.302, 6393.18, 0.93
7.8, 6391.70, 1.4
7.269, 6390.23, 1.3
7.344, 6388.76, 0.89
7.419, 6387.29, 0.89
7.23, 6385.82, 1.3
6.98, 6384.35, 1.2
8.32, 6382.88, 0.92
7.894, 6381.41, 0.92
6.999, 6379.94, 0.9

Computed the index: -0.21 mag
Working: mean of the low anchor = 7.92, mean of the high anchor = 8.16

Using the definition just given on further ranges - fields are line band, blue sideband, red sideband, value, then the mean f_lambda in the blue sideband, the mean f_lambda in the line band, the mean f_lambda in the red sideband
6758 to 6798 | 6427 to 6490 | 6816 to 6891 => 0.03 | 8.08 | 7.79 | 8.02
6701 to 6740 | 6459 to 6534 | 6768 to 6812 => -0.22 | 8.17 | 9.75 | 7.87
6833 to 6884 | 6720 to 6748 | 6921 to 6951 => 0.07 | 9.3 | 7.9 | 7.94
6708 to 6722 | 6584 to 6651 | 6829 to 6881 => -0.25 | 8.78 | 10.6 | 7.83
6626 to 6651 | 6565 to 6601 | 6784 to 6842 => 0.40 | 12.4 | 7.82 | 7.98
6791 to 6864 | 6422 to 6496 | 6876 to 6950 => 0.06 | 8.15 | 7.86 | 8.32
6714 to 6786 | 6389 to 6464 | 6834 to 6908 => -0.10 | 8.01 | 8.96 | 8.2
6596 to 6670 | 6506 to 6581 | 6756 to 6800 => 0.29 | 12.1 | 8.04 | 7.87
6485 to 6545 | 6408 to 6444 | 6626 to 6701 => 0.03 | 8.31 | 7.99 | 8.01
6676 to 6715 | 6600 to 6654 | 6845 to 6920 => -0.03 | 7.96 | 8.24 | 8.15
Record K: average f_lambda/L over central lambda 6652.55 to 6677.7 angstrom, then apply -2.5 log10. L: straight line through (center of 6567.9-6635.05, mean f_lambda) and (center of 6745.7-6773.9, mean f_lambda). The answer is 0.126 mag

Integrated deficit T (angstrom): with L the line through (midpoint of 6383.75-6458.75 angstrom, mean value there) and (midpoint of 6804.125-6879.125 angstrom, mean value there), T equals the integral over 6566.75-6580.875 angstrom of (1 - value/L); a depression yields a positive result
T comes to -4.0 angstrom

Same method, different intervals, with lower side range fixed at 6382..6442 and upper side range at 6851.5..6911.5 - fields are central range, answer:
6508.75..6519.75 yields -1.0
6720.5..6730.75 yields -2.3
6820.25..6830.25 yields 0.3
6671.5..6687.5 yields 0.4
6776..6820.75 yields 1.3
